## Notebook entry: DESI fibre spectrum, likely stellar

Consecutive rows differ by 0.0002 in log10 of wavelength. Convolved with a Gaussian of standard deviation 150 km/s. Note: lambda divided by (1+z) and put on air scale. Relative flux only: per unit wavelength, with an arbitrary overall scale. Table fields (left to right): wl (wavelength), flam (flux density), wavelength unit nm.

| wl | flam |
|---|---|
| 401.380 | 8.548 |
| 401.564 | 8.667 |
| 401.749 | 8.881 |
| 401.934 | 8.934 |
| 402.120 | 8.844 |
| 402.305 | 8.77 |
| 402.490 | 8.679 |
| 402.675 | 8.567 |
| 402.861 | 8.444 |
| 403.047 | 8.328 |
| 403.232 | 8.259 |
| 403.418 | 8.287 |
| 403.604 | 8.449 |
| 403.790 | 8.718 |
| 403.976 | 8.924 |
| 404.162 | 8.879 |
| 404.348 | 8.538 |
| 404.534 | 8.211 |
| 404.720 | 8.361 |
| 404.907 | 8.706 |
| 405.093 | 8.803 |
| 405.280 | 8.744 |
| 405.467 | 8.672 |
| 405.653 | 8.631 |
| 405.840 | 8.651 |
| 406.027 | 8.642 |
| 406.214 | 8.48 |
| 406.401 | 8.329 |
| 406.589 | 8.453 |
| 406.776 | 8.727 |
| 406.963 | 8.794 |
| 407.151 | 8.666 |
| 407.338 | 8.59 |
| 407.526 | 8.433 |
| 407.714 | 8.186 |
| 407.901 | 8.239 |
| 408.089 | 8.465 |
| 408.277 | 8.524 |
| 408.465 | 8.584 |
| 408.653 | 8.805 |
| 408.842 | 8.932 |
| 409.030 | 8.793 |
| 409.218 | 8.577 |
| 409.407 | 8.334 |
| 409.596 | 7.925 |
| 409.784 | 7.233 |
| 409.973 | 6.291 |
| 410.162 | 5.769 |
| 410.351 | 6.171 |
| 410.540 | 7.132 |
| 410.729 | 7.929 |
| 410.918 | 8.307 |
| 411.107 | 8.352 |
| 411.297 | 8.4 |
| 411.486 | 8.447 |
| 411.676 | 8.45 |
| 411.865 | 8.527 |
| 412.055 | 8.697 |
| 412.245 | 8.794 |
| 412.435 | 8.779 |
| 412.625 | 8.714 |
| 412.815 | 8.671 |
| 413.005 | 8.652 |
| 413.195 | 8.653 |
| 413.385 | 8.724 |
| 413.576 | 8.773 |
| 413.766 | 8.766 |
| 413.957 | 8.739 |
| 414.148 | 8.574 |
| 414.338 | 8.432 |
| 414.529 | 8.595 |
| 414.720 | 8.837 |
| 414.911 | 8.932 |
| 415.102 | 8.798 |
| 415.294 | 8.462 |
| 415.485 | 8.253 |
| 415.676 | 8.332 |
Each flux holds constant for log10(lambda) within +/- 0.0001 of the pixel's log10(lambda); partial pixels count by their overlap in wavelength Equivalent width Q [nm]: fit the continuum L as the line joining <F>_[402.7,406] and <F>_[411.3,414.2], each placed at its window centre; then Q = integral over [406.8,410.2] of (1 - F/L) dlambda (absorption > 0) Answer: 0.152 nm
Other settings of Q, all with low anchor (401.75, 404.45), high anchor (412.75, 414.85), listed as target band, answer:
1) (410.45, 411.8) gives 0.08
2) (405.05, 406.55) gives 0.01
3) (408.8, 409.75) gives 0.03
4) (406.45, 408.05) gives 0.03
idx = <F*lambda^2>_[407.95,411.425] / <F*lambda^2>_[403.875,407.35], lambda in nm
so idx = 0.94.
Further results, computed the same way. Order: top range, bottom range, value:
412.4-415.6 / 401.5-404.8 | 1.06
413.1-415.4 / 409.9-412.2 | 1.14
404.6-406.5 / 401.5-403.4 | 1.01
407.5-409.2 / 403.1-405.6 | 1.02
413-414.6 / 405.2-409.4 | 1.04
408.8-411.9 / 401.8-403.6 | 0.95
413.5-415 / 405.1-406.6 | 1.06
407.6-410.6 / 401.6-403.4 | 0.94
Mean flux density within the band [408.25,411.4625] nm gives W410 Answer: 7.88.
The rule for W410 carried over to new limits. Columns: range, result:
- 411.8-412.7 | 8.7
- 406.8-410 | 8.37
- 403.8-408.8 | 8.58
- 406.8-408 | 8.5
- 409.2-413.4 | 8.05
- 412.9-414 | 8.72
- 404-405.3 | 8.62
